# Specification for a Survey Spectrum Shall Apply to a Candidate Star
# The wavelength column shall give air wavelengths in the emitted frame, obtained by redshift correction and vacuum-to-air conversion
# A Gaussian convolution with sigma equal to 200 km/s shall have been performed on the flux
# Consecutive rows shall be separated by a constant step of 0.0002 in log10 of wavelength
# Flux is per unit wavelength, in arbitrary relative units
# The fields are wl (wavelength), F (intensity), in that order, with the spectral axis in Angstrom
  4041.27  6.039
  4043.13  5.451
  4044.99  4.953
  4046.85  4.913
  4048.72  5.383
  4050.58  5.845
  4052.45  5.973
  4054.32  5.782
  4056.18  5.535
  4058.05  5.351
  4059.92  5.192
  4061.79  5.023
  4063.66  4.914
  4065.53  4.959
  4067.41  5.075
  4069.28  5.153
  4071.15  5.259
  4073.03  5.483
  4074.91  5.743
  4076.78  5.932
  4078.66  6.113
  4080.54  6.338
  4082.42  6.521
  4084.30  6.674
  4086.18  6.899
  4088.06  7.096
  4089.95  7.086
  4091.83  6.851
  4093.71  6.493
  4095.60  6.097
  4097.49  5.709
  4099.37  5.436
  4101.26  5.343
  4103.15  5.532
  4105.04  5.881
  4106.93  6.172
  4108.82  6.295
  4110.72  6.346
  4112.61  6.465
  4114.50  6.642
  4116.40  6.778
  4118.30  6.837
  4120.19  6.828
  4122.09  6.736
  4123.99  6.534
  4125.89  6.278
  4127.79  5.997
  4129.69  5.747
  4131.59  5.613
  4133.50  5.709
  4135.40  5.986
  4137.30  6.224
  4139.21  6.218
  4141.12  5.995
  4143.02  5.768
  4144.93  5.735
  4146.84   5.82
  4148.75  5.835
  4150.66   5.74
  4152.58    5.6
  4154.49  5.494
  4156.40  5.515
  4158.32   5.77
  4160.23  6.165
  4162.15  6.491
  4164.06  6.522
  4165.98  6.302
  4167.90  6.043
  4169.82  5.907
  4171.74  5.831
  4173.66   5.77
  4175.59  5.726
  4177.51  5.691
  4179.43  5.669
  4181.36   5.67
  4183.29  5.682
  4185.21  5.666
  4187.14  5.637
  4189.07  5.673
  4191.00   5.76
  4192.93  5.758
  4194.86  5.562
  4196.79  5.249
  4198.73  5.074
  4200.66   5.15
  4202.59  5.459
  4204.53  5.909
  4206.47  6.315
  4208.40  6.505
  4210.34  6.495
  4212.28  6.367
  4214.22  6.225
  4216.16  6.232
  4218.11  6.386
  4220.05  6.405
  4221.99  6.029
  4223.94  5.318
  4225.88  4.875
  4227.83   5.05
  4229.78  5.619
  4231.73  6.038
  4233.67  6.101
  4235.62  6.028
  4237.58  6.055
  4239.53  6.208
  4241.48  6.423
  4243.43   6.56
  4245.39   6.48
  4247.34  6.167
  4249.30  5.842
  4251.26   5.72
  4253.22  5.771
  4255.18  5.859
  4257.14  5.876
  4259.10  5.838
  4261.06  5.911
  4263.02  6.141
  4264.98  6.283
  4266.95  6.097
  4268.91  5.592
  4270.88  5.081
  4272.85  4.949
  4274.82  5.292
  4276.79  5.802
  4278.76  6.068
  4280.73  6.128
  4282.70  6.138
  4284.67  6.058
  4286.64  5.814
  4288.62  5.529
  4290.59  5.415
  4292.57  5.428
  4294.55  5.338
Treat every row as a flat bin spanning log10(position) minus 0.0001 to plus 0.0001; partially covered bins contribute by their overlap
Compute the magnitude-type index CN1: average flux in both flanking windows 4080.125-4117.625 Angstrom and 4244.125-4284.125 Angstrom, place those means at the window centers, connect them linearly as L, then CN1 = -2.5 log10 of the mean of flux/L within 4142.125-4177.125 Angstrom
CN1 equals 0.05 mag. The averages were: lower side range 6.34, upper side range 5.86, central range 5.89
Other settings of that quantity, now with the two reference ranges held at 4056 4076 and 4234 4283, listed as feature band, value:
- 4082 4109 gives -0.17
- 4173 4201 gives 0.02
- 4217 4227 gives 0.00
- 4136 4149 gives -0.08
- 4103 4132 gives -0.17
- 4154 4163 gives -0.06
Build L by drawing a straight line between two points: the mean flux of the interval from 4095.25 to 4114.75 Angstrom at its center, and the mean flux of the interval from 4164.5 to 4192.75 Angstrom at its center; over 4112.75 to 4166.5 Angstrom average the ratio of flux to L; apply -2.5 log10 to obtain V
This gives -0.04 mag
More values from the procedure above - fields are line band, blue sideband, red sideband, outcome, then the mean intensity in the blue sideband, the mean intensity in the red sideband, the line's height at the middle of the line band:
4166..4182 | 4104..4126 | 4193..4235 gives 0.050 mag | 6.49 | 5.83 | 6.09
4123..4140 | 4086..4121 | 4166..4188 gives 0.017 mag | 6.34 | 5.78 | 6.13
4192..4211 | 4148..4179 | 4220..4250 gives 0.034 mag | 5.9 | 5.94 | 5.92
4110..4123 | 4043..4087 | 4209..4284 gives -0.171 mag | 5.6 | 5.94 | 5.7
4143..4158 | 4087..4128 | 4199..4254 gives 0.097 mag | 6.35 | 5.98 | 6.21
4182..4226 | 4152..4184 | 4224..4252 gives 0.013 mag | 5.88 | 5.92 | 5.9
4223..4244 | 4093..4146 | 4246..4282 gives 0.008 mag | 6.12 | 5.81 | 5.88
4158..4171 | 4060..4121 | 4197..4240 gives -0.042 mag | 6.05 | 5.89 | 5.96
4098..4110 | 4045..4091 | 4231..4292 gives -0.001 mag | 5.75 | 5.91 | 5.78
